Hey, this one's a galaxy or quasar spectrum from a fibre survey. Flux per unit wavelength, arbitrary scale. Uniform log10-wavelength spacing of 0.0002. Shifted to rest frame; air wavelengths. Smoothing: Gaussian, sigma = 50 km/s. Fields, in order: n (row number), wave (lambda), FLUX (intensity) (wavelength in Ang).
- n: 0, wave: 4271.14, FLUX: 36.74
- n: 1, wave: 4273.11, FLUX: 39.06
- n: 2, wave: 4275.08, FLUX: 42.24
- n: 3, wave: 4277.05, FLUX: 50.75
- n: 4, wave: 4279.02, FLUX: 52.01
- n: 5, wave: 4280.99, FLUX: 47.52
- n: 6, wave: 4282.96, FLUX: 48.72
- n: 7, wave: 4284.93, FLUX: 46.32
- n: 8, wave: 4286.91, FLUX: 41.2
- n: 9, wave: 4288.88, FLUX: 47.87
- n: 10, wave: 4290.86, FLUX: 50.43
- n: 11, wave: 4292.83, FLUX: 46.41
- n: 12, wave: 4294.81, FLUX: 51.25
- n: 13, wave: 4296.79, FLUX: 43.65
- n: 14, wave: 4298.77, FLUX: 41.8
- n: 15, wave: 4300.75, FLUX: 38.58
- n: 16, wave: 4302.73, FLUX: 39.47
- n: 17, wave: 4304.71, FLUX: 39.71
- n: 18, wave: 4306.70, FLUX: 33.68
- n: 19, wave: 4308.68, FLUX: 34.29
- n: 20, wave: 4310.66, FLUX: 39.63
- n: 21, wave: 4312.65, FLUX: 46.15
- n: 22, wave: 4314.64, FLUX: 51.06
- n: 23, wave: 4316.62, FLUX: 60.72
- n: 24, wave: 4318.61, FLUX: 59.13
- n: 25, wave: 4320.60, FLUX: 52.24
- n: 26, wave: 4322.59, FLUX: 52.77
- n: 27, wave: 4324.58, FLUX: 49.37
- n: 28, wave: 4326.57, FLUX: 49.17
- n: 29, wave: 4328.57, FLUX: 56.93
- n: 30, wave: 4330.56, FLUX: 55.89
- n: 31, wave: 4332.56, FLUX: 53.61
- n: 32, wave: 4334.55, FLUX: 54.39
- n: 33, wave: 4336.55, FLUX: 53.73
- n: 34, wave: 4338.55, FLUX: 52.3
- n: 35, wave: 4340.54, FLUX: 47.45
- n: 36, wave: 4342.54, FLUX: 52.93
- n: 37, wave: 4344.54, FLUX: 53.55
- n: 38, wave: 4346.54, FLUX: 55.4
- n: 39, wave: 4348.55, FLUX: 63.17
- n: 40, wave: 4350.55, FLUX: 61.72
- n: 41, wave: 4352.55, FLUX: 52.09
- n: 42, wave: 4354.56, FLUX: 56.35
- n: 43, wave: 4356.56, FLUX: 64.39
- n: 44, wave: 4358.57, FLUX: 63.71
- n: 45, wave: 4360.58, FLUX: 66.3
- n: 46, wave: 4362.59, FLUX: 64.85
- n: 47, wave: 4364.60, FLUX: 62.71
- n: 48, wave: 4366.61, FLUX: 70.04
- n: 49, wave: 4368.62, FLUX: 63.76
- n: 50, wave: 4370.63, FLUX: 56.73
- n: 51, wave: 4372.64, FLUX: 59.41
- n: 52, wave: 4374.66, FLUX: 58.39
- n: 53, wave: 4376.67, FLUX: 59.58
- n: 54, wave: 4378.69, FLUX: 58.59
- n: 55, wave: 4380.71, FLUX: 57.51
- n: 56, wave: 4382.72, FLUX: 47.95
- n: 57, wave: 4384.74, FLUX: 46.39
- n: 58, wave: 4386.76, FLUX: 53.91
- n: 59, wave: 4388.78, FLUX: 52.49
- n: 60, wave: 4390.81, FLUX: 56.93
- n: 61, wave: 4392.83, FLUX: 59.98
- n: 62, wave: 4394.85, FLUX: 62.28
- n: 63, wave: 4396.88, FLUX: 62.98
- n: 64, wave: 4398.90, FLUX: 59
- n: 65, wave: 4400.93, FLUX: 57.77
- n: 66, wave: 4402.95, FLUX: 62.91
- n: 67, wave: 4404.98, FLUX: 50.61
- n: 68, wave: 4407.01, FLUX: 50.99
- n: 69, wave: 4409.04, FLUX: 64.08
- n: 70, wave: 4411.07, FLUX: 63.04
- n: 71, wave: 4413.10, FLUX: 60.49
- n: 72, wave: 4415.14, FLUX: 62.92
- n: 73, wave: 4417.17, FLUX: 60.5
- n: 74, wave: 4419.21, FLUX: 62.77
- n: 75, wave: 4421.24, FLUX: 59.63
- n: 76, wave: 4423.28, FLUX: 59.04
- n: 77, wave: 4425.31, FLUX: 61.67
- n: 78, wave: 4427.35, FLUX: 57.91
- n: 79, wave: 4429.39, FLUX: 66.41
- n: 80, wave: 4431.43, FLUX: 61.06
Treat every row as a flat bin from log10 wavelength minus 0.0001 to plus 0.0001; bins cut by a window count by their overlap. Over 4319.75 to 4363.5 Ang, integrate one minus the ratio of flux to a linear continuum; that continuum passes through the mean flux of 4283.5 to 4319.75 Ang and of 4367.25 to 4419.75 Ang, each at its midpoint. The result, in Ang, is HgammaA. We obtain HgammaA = -4.4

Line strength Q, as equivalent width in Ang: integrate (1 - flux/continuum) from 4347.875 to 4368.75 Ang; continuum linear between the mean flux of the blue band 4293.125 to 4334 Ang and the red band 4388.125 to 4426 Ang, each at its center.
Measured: -3.6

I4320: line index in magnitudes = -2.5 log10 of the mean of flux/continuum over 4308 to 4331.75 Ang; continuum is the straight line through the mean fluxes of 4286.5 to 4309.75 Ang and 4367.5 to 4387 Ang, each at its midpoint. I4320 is -0.10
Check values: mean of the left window 42.4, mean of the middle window 50.9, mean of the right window 56.4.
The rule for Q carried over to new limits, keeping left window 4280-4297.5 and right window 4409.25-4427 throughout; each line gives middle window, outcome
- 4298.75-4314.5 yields 3.0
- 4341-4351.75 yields -0.7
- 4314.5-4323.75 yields -0.9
